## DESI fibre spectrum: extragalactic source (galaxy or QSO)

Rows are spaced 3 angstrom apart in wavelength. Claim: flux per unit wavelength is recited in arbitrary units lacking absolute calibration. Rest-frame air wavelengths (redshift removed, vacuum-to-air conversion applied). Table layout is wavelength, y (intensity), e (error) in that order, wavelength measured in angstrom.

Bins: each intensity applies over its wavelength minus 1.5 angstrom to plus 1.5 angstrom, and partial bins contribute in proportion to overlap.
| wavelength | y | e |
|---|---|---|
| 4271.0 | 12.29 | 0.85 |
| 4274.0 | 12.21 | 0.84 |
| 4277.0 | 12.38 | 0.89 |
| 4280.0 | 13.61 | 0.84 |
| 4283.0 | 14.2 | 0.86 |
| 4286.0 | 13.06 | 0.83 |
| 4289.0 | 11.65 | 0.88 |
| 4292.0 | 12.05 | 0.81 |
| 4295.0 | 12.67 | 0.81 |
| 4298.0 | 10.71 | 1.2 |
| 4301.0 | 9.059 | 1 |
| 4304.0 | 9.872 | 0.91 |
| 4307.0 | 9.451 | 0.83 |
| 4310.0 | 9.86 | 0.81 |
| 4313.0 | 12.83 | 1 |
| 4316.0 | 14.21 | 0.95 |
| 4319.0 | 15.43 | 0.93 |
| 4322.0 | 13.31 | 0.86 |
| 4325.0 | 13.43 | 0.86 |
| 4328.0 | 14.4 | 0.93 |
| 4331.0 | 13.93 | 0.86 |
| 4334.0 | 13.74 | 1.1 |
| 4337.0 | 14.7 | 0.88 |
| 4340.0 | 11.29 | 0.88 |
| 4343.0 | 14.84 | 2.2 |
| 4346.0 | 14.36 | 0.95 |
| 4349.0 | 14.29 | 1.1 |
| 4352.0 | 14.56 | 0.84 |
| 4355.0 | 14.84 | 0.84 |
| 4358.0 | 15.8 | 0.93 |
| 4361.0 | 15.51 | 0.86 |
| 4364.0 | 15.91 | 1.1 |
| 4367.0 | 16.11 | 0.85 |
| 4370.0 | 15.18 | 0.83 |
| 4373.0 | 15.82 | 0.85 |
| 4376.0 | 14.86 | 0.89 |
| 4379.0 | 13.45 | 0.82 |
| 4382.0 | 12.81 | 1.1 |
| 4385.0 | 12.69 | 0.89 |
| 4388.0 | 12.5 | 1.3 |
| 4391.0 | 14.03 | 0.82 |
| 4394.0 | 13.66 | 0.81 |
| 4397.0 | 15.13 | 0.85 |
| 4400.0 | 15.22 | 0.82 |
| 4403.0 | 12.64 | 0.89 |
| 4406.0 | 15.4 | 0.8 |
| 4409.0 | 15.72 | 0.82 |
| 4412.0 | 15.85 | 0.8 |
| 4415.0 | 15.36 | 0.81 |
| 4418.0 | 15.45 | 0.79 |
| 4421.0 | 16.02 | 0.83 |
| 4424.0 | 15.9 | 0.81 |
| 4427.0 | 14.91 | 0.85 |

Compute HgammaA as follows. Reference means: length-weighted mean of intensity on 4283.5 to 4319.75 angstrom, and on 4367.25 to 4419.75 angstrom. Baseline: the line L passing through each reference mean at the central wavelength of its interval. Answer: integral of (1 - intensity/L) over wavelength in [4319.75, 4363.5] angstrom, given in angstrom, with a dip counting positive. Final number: -4.5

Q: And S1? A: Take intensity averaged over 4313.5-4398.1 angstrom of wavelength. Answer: 14.3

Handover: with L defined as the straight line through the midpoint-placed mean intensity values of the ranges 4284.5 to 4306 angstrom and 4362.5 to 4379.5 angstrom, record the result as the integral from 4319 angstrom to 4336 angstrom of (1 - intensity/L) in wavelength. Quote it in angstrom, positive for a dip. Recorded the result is -1.3 angstrom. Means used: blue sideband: 11.3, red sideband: 15.3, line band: 13.9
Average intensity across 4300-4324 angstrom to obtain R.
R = 11.8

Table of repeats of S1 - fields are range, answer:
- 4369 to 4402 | 14.1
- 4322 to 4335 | 13.8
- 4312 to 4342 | 13.8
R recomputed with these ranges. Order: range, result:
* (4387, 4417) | 14.6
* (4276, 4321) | 12.1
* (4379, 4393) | 13.1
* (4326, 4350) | 13.9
